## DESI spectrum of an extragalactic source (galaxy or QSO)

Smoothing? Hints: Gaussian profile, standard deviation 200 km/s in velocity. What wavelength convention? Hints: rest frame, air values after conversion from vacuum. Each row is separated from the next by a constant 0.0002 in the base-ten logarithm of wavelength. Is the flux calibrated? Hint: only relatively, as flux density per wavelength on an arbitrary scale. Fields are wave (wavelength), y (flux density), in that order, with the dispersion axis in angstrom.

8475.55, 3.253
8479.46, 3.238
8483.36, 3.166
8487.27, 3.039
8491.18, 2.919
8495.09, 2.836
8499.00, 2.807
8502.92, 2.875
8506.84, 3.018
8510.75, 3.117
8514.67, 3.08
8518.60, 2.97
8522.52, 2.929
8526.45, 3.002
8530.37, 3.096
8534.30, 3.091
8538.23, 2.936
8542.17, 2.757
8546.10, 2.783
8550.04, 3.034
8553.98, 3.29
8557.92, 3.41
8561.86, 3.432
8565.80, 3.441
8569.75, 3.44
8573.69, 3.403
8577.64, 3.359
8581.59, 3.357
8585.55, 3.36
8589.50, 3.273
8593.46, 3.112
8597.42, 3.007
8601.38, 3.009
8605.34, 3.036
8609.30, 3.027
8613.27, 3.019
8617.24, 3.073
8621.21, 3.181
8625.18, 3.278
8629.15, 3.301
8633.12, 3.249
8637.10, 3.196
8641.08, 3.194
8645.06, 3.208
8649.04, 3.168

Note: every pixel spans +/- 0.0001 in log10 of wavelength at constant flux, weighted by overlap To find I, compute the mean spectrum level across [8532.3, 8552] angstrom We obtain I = 2.92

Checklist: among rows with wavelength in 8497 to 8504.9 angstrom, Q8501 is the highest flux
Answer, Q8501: 2.875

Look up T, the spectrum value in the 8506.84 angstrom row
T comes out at 3.018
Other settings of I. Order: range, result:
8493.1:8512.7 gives 2.93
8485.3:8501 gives 2.9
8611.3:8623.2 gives 3.09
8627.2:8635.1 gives 3.28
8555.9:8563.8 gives 3.42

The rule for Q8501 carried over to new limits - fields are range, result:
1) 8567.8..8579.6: 3.44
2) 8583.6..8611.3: 3.36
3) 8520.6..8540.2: 3.096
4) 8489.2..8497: 2.919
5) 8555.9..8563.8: 3.432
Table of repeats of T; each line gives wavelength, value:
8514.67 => 3.08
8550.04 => 3.034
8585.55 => 3.36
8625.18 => 3.278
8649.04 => 3.168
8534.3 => 3.091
